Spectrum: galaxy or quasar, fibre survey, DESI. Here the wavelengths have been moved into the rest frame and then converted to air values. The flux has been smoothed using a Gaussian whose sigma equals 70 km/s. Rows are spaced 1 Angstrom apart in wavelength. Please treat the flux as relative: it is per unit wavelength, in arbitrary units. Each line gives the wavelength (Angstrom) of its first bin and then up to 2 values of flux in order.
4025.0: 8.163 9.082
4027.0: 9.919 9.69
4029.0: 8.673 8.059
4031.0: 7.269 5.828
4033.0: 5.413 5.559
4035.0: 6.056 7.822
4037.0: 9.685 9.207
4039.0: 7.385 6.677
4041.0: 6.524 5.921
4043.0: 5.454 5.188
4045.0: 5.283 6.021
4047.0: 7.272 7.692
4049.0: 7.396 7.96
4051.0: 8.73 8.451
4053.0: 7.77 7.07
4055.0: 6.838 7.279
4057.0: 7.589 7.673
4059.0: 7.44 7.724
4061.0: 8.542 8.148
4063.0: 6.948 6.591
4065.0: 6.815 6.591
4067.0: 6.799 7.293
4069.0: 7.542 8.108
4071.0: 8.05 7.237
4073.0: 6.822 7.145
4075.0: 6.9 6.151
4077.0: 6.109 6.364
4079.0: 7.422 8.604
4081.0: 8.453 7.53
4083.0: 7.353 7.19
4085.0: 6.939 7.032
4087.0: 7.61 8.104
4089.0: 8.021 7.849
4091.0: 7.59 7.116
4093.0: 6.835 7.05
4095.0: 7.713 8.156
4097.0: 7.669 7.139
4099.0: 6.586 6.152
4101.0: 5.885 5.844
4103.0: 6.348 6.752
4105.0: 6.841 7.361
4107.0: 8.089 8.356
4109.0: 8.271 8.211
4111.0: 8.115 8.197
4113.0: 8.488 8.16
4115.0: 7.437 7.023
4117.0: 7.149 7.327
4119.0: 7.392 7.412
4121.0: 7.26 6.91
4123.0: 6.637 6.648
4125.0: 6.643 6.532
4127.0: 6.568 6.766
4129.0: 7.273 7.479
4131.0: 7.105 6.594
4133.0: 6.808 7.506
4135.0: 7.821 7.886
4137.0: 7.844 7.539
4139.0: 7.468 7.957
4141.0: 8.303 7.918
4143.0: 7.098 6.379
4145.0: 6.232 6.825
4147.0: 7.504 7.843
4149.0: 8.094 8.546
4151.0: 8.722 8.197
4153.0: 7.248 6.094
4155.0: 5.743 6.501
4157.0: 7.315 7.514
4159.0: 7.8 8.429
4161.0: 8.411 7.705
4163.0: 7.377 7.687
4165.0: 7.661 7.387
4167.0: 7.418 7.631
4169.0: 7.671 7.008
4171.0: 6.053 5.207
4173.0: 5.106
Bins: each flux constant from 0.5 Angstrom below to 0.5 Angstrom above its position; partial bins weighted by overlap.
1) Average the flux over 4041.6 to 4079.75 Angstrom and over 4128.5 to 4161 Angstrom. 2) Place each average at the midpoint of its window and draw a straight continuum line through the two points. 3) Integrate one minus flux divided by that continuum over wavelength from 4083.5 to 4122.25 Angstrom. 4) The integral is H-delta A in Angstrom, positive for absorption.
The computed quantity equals -0.49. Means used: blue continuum 7.13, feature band 7.38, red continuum 7.44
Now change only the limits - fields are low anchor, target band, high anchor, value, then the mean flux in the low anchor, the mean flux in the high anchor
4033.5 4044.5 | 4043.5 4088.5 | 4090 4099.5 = -1.19 Angstrom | 6.86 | 7.35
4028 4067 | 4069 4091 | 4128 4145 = -0.37 Angstrom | 7.2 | 7.38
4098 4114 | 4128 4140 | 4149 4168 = 0.09 Angstrom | 7.32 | 7.56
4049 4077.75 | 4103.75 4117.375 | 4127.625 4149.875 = -0.71 Angstrom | 7.36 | 7.4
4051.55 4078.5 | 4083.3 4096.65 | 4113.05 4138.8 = -0.44 Angstrom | 7.26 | 7.21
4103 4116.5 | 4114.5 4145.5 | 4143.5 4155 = 1.43 Angstrom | 7.74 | 7.35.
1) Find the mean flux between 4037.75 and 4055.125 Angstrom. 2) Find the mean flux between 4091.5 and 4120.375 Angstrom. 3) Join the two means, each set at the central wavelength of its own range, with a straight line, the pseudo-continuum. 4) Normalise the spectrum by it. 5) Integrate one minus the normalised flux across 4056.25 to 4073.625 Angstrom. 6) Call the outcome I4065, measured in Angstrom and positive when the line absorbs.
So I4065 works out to -0.7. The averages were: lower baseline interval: 7.02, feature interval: 7.4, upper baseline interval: 7.35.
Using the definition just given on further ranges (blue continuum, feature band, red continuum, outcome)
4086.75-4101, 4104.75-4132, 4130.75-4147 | -0.16 Angstrom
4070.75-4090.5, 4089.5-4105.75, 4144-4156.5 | 0.76 Angstrom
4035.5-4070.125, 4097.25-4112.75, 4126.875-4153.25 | 0.35 Angstrom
